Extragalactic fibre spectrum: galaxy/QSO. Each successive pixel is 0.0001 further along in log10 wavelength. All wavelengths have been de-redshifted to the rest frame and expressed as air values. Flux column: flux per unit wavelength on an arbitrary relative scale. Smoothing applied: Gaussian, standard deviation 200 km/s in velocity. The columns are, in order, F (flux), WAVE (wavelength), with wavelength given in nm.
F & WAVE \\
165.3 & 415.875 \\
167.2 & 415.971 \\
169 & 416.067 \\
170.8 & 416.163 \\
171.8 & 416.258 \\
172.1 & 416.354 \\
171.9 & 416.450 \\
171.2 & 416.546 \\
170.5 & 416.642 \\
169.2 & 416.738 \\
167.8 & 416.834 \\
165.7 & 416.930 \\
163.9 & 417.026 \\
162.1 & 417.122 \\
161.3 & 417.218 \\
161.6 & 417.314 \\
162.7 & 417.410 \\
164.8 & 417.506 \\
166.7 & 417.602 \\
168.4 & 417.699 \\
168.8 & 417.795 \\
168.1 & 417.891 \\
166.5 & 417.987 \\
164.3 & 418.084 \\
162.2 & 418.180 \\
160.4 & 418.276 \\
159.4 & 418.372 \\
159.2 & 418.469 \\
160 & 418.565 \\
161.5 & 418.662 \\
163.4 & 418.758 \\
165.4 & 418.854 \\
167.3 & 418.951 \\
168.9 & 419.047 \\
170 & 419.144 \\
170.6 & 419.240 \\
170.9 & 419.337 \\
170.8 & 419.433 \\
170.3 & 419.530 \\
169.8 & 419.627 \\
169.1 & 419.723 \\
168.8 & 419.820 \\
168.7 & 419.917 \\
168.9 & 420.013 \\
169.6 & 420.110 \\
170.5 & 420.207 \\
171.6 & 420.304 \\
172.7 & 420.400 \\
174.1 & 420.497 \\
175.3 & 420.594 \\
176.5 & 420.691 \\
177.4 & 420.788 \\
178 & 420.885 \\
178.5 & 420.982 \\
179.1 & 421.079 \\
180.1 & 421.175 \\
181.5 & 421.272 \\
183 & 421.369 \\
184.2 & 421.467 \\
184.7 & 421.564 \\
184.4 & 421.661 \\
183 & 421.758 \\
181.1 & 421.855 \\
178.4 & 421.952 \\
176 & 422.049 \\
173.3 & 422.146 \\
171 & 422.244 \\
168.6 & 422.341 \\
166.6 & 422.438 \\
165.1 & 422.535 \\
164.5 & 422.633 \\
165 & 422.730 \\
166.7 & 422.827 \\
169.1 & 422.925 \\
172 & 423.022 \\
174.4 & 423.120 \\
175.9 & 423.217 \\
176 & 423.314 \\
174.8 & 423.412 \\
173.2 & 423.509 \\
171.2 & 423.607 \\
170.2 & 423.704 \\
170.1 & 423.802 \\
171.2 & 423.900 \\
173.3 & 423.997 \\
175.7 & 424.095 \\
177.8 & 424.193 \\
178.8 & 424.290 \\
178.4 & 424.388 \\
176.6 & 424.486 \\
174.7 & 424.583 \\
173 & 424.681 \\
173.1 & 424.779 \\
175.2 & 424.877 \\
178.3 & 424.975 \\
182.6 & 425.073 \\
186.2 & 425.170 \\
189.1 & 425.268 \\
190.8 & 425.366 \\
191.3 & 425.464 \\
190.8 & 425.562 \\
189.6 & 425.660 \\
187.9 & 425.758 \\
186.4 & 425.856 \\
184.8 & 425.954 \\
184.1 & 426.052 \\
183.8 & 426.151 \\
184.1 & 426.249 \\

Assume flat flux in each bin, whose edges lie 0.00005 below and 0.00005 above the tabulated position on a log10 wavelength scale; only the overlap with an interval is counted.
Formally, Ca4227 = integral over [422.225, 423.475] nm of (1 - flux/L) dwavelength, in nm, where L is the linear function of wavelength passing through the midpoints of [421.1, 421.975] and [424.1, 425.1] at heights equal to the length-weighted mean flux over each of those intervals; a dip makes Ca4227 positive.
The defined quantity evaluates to 0.069 nm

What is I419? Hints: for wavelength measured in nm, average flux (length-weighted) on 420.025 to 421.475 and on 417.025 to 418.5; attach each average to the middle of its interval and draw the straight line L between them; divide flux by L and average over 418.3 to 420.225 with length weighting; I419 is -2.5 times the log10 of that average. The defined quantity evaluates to 0.02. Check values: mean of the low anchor 164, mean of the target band 167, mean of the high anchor 176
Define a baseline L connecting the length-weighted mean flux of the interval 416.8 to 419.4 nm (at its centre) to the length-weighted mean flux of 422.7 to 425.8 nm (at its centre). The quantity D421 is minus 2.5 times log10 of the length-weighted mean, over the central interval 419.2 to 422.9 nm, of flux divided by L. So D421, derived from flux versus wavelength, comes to -0.02 mag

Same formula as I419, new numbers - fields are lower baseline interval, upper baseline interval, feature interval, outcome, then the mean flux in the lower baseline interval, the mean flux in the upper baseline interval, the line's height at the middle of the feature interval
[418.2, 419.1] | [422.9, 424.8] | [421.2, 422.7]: -0.04 mag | 163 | 174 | 170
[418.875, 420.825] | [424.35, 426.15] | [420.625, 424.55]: 0.01 mag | 171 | 183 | 177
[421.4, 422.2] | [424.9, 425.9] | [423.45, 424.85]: 0.06 mag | 180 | 187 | 185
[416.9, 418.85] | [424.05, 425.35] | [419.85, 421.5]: -0.04 mag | 164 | 179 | 170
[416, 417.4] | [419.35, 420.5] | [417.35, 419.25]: 0.03 mag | 168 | 170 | 169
